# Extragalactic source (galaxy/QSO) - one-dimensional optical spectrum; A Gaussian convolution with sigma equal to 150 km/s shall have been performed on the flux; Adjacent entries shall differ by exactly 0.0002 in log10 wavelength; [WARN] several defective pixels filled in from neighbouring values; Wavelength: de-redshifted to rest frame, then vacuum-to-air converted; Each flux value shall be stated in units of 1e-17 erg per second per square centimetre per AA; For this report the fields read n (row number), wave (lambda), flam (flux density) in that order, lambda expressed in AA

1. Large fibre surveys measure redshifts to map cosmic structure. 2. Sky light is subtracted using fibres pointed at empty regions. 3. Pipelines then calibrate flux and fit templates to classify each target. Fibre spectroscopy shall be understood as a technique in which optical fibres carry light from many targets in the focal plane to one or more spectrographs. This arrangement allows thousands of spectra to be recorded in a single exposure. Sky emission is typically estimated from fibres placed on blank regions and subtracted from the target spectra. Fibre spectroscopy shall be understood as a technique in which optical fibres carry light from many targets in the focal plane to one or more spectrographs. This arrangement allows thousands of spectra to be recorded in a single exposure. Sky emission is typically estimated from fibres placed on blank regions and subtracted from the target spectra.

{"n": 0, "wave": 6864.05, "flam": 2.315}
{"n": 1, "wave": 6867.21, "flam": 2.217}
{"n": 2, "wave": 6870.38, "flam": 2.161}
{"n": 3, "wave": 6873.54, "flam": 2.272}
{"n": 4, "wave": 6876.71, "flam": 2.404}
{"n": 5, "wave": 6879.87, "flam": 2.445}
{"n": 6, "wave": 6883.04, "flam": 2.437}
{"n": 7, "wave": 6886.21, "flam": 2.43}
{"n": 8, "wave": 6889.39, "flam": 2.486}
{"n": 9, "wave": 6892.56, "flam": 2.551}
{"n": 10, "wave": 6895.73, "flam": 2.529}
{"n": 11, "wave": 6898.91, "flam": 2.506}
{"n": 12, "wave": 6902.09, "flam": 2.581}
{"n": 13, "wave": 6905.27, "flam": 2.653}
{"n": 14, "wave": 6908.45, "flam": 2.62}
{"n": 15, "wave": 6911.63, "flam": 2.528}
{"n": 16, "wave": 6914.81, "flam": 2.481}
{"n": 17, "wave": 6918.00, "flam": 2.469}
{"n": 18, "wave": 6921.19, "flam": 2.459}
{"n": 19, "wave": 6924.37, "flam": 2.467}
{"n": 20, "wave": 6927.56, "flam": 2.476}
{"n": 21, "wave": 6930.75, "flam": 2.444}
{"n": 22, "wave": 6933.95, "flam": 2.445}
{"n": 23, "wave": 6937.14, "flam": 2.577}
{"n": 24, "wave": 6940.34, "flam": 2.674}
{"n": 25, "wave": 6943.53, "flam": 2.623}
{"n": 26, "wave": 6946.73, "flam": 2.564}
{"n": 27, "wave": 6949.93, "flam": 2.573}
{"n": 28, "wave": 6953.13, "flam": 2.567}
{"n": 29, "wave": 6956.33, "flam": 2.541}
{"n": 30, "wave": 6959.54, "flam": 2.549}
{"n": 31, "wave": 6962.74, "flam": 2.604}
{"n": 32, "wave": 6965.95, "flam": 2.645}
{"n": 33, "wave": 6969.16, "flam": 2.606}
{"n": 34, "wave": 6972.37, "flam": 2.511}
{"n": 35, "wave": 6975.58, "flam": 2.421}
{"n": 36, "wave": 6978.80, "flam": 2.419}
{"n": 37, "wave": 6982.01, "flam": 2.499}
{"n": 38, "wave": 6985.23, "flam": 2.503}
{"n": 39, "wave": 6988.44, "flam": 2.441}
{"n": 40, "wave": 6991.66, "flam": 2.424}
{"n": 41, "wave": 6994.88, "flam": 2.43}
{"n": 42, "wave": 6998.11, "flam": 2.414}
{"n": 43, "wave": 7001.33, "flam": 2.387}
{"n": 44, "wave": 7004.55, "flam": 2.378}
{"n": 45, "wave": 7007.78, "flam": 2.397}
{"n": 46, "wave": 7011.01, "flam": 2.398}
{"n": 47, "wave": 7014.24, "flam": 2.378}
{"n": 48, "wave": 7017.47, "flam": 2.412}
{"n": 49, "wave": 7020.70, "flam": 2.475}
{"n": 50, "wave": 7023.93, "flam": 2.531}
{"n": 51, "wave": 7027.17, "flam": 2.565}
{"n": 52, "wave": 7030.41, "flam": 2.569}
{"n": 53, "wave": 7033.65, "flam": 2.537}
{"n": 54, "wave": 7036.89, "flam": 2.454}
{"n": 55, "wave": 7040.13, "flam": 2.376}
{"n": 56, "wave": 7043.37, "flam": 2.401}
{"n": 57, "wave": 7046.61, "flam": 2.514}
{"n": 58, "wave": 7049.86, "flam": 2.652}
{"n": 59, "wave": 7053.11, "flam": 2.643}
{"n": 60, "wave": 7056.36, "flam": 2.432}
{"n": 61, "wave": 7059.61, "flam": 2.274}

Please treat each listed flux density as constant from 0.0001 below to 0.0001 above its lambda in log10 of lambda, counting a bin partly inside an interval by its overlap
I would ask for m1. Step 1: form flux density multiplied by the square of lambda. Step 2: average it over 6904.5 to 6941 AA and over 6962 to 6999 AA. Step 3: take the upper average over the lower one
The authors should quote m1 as 1.01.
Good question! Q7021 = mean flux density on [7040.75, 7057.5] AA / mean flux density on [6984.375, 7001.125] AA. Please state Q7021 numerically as 1.0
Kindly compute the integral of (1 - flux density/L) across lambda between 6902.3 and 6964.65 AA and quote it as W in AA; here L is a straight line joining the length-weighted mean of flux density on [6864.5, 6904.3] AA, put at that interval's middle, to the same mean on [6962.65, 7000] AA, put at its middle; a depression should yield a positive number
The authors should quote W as -2.30 AA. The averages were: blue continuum 2.42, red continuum 2.49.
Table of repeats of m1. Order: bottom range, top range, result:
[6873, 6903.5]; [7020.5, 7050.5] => 1.06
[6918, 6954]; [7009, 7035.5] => 1.01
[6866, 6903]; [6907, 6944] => 1.05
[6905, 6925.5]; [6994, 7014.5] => 0.98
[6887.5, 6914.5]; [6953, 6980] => 1.01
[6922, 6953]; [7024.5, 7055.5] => 1.02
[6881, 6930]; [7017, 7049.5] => 1.03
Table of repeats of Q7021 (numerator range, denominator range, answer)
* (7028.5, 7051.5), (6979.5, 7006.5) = 1.03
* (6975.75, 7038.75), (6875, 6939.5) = 0.98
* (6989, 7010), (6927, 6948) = 0.94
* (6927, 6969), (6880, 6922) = 1.02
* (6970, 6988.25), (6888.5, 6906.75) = 0.97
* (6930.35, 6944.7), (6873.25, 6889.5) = 1.06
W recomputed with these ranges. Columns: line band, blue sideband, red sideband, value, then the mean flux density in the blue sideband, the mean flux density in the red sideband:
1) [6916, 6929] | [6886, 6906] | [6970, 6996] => 0.2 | 2.53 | 2.46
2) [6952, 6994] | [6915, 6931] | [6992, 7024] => -1.4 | 2.47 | 2.41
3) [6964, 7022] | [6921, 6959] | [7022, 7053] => 1.7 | 2.54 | 2.52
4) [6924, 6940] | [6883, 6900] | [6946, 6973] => 0.3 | 2.49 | 2.58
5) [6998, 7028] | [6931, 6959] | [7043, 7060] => 1.1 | 2.56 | 2.51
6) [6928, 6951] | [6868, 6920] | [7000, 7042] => -0.8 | 2.47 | 2.45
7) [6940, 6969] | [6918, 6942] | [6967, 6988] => -1.1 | 2.5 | 2.49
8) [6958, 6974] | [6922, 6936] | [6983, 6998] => -0.8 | 2.46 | 2.45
